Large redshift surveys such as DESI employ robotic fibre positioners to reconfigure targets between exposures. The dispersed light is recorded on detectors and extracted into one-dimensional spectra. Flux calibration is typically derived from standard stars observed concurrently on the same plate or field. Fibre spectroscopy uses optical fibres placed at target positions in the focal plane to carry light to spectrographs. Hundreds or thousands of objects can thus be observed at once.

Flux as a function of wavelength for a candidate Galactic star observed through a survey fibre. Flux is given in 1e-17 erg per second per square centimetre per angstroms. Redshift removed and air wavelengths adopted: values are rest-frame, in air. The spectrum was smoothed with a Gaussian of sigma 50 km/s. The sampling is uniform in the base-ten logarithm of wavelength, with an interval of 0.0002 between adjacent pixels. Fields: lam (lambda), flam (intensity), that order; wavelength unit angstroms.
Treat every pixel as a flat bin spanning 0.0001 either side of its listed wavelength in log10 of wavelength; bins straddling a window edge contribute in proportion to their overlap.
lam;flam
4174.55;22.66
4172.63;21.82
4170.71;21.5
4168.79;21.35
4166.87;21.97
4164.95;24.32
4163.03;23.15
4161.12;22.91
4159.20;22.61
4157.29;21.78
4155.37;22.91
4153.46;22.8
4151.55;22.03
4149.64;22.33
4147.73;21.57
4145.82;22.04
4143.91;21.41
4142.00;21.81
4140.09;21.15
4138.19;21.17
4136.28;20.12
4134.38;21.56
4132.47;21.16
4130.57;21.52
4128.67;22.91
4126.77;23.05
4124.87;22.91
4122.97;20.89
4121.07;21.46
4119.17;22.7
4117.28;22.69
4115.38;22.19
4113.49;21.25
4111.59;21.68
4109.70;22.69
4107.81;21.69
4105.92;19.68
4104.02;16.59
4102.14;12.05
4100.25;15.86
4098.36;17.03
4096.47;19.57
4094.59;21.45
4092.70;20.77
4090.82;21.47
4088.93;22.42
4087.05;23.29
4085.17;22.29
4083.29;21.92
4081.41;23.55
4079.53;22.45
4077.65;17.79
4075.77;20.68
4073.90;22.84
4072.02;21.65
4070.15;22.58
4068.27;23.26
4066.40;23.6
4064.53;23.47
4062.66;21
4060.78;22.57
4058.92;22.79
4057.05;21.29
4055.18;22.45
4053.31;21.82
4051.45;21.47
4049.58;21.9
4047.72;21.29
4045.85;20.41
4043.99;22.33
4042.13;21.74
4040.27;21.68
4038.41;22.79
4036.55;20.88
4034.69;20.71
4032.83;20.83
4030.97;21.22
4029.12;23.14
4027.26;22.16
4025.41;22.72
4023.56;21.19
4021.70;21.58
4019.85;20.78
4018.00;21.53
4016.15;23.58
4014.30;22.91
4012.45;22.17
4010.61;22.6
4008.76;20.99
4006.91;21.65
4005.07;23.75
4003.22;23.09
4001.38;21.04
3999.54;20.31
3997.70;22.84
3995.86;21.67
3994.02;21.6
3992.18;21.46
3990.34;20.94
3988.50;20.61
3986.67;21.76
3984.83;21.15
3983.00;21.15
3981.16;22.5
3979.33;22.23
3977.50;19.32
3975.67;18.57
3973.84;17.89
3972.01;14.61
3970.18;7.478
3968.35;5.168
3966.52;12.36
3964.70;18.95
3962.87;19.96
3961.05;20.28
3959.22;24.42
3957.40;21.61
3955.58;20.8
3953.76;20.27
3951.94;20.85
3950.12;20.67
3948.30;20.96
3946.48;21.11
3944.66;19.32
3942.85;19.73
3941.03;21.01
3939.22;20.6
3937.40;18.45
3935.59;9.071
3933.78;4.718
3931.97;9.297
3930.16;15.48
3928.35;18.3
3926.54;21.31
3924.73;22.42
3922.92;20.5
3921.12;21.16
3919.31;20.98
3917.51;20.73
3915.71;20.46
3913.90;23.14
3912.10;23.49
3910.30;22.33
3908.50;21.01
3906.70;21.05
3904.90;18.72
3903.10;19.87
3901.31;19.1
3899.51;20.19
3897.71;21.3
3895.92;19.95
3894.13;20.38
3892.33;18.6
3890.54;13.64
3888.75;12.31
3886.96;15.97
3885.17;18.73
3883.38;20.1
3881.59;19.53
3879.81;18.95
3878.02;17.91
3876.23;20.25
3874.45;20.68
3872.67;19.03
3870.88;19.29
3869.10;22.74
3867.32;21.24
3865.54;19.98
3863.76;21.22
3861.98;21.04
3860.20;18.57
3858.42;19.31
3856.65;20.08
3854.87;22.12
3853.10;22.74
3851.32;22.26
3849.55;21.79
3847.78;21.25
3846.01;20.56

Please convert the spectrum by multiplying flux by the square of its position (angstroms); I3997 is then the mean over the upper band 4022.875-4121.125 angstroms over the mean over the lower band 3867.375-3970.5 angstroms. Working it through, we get 1.23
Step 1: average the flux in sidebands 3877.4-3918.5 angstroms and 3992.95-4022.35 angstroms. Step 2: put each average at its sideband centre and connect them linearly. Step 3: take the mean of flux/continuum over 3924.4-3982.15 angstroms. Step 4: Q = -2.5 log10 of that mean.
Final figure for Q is 0.17 mag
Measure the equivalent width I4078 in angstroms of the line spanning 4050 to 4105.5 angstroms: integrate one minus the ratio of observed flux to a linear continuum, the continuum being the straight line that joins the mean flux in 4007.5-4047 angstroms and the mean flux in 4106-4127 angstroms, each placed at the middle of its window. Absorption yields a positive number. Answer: 2.2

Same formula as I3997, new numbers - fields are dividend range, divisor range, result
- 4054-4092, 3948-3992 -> 1.23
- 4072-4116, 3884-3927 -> 1.13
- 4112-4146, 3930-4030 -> 1.19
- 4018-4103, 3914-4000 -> 1.19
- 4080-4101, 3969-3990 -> 1.18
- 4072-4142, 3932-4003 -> 1.19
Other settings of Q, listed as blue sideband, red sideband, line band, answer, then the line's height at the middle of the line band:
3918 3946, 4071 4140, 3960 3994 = 0.01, 18.5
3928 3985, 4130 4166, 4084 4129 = 0.02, 21.1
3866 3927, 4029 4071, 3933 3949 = 0.19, 20.5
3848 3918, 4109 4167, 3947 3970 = 0.12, 20.6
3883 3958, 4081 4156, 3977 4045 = -0.09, 20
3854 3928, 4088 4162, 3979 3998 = -0.06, 20.5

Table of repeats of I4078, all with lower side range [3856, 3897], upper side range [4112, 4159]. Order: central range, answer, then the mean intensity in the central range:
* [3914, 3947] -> 2.6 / 18.1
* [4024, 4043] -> -0.9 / 21.8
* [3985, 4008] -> -1.5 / 21.7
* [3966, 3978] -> 4.0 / 13.5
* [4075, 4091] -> -0.3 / 21.8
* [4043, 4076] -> -1.6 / 22.1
